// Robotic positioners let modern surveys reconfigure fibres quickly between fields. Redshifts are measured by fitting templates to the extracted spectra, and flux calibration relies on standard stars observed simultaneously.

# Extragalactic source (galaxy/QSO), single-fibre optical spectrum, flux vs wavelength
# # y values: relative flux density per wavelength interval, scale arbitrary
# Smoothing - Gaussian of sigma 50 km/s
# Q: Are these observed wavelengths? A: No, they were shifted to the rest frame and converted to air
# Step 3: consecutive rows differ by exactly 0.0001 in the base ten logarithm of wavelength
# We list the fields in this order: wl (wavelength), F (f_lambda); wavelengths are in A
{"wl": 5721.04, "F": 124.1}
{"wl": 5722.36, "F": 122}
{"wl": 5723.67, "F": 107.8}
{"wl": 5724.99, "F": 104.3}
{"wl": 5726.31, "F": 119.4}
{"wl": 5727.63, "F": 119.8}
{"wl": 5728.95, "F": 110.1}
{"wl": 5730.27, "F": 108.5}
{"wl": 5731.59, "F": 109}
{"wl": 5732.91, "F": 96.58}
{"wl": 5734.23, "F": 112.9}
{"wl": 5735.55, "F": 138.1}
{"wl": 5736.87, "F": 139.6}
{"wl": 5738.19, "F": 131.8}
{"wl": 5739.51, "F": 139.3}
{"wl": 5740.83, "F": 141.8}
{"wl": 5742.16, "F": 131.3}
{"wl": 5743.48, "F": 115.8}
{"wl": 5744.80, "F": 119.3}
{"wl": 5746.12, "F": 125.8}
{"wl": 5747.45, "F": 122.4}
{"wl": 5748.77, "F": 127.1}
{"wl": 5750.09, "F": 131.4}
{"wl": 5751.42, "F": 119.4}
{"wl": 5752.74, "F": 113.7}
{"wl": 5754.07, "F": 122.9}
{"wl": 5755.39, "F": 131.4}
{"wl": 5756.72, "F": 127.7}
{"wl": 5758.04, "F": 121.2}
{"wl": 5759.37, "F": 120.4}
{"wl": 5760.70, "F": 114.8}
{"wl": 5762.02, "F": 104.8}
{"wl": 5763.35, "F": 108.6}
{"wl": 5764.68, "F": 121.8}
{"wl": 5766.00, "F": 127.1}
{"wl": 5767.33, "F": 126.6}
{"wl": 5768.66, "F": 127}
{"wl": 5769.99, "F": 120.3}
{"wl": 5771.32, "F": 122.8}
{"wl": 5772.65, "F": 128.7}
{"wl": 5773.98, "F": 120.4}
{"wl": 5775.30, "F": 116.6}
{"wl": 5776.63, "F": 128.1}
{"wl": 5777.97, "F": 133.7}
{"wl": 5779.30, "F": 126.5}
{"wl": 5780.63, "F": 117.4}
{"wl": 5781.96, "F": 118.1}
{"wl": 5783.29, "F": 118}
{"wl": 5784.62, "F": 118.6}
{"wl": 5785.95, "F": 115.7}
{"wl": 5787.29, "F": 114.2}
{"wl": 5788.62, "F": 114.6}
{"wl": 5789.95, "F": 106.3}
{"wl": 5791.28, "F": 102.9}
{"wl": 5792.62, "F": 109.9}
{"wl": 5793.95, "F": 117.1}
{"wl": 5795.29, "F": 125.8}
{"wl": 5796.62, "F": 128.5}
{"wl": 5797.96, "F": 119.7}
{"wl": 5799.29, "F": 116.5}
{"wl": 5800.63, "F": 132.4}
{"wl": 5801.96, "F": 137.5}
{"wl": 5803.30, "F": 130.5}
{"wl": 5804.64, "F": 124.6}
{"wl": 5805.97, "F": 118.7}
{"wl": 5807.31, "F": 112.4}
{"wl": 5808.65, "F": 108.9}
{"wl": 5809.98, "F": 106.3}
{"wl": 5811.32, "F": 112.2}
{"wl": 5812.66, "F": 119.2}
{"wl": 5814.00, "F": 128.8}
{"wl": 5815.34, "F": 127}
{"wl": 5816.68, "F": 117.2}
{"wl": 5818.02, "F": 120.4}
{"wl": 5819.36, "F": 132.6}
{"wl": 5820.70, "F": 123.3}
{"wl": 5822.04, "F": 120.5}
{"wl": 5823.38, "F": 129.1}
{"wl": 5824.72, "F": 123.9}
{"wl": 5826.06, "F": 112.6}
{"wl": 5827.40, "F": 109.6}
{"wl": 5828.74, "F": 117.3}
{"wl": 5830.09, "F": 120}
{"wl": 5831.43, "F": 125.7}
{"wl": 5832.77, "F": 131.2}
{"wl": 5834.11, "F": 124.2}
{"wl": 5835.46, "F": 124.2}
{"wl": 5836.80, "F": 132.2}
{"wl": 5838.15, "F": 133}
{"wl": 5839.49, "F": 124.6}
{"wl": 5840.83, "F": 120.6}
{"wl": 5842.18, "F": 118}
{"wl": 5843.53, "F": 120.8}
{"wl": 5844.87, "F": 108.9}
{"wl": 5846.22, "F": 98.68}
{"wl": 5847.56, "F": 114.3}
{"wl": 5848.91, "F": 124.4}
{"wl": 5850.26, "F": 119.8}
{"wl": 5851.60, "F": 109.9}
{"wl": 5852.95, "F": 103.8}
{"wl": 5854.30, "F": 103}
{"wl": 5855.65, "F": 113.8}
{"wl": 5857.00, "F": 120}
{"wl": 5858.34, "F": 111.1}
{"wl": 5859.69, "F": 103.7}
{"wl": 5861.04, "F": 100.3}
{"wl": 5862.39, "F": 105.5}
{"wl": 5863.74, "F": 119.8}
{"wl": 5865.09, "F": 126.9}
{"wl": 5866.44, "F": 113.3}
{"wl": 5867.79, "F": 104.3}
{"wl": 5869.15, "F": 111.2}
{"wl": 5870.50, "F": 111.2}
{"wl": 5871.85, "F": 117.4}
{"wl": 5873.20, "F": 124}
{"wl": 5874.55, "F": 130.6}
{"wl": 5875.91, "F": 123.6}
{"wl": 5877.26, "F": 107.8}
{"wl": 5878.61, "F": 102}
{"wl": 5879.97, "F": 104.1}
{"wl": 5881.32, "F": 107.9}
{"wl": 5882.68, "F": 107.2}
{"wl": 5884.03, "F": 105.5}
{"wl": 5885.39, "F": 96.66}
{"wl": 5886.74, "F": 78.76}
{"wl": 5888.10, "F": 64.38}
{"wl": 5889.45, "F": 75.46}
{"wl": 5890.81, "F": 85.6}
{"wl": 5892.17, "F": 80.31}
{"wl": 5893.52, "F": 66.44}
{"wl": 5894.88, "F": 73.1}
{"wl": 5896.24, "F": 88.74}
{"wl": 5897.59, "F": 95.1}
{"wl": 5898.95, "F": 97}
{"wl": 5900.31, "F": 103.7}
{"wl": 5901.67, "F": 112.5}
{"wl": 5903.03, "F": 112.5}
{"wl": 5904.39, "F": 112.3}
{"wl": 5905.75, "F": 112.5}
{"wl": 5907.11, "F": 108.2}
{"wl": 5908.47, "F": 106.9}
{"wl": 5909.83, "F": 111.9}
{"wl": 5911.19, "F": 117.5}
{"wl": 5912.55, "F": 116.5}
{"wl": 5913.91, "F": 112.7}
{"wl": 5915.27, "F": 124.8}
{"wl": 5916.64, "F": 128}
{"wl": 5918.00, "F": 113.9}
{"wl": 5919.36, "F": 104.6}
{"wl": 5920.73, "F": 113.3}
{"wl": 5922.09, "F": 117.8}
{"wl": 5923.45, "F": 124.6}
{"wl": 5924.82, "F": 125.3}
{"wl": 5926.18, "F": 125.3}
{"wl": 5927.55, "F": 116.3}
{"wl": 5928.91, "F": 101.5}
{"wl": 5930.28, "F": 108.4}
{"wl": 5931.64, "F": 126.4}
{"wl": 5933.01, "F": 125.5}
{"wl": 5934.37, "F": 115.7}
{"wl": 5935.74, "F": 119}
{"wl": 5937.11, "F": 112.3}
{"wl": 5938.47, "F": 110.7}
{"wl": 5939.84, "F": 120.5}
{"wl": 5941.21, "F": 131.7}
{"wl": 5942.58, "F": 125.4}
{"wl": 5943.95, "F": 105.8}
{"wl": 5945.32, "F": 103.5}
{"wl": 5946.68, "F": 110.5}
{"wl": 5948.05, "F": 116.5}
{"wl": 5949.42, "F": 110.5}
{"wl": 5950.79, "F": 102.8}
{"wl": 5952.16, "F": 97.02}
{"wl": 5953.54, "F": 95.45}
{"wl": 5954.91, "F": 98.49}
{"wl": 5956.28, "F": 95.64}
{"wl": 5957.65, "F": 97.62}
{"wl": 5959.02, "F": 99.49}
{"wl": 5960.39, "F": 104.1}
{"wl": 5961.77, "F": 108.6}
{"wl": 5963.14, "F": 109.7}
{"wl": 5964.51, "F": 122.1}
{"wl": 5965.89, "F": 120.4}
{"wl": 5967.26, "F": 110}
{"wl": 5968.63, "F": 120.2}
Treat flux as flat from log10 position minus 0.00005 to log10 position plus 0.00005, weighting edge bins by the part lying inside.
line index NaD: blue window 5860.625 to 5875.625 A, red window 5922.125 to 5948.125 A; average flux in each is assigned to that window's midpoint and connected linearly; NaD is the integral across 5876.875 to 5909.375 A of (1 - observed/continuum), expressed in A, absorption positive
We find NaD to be 5.6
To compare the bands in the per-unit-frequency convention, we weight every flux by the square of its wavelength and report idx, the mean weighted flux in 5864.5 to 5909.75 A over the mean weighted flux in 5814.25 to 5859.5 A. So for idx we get 0.87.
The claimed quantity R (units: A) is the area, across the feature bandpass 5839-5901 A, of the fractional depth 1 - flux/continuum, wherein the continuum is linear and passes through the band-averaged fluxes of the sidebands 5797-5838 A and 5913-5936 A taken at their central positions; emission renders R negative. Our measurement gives 7.7 A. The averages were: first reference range 122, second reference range 118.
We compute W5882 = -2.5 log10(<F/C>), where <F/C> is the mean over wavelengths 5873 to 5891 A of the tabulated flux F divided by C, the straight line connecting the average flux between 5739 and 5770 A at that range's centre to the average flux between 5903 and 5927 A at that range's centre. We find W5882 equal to 0.168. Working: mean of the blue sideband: 123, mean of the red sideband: 116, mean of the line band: 101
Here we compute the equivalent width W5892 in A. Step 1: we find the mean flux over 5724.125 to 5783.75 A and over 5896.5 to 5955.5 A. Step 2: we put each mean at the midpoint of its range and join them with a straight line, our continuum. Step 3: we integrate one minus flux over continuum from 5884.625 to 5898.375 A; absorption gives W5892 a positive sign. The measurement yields 4.1 A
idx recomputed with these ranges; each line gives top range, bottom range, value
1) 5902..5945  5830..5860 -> 1.01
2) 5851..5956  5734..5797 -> 0.93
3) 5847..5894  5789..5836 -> 0.89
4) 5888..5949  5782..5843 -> 0.94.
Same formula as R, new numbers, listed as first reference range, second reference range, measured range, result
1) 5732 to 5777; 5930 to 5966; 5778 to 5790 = 0.3 A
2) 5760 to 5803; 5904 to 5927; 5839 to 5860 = 0.8 A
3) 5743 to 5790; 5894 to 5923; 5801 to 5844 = -2.2 A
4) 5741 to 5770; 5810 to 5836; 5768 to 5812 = 0.8 A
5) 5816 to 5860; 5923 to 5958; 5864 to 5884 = 0.5 A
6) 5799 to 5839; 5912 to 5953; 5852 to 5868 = 1.2 A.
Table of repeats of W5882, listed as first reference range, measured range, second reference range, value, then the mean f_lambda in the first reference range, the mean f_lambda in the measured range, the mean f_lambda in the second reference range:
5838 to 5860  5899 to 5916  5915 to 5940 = 0.04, 114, 112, 117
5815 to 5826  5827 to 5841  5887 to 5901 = -0.08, 124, 124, 82.9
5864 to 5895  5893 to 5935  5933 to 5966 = -0.05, 101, 110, 110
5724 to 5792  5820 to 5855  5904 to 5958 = -0.02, 121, 119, 113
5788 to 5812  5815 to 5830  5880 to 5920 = -0.06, 118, 121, 101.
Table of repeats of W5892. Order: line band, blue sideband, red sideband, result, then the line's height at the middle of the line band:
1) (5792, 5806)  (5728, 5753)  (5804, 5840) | -0.24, 122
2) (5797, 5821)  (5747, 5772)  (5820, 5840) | 0.25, 123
